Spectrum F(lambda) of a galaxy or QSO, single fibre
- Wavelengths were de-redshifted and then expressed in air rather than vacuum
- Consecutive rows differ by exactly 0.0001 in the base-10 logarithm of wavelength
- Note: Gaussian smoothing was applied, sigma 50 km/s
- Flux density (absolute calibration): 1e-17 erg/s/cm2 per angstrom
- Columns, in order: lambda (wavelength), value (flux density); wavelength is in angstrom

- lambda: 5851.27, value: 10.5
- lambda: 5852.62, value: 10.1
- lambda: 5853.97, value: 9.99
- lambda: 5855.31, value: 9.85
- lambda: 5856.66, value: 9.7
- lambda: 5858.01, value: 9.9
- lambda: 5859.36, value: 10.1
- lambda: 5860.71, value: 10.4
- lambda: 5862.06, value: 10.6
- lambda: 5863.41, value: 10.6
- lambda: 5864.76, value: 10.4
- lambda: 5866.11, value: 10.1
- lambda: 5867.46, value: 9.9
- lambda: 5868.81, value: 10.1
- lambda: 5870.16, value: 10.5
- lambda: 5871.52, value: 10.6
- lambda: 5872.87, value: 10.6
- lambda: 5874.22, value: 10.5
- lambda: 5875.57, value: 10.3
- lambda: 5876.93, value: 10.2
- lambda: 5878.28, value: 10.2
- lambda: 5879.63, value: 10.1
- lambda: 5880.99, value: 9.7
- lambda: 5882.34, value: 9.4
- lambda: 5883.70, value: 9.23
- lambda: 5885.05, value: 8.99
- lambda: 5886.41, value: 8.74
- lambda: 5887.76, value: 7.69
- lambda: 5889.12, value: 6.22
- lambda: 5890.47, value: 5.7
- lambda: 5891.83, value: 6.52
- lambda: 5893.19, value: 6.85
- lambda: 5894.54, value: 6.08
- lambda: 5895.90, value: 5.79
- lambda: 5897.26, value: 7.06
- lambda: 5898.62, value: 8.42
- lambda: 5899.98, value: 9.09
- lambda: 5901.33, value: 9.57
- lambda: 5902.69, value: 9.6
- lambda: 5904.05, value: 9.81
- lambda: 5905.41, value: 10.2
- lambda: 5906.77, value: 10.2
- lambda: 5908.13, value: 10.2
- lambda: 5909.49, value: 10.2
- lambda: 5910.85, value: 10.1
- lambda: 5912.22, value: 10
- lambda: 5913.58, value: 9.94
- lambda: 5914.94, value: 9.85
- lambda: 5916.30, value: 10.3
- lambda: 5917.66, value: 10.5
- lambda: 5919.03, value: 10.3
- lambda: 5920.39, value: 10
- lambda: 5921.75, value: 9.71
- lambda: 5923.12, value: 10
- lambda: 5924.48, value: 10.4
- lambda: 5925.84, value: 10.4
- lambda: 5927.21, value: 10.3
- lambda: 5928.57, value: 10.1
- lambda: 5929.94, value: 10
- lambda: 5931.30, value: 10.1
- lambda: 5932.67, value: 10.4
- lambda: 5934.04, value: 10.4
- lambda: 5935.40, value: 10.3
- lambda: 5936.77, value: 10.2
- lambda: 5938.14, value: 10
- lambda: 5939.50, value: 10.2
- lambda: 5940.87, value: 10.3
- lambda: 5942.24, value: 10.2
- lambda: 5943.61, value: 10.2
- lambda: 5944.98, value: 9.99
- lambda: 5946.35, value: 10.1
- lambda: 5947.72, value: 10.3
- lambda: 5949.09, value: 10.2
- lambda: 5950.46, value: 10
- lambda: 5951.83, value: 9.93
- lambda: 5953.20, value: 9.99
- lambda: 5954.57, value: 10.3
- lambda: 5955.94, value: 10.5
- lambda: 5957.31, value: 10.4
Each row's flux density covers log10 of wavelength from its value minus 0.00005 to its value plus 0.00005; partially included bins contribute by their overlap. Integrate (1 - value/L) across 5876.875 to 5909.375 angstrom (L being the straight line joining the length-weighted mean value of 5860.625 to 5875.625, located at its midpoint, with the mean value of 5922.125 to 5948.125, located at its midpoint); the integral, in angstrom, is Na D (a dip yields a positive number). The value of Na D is 5.5 angstrom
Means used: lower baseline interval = 10.4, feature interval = 8.56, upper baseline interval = 10.2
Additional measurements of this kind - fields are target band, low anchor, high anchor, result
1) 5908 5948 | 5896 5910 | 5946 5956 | -1.8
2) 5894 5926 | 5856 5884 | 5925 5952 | 2.2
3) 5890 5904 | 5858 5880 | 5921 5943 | 3.6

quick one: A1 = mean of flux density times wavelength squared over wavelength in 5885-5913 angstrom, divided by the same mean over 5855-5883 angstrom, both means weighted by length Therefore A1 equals 0.84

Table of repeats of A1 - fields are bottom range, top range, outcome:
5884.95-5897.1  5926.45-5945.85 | 1.51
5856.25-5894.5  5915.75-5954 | 1.11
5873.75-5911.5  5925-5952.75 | 1.17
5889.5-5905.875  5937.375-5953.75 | 1.31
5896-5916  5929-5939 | 1.08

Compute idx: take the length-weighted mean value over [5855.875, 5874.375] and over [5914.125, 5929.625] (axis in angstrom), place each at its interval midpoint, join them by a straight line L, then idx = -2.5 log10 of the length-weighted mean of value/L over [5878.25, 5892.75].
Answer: 0.228 mag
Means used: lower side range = 10.3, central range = 8.3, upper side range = 10.2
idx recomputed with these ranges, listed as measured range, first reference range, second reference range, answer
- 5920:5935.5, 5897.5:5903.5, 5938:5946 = -0.04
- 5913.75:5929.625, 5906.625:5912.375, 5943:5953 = 0.00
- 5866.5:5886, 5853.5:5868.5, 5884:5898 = -0.17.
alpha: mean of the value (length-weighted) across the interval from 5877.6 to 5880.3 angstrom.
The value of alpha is 10.2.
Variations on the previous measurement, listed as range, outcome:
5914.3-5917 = 10.1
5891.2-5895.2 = 6.49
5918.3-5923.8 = 10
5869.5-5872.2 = 10.5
